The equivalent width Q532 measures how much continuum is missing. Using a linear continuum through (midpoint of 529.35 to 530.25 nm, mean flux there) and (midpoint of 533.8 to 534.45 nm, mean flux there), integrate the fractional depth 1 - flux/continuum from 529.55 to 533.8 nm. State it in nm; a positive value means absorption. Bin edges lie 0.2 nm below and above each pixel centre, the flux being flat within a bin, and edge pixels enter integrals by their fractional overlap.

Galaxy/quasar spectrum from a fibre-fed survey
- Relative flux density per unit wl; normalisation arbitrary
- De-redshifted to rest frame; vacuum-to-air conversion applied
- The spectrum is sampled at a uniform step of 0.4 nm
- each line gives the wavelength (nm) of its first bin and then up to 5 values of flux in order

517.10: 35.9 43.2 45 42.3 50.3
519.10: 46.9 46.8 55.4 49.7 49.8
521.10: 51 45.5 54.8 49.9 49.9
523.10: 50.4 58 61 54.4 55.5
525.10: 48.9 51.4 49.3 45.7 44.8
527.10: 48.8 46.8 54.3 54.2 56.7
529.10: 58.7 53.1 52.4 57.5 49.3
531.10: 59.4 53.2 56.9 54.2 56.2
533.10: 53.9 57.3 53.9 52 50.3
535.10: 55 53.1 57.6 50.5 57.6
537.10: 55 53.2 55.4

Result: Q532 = -0.14 nm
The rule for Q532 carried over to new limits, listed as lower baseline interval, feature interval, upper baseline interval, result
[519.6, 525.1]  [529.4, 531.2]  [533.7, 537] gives -0.03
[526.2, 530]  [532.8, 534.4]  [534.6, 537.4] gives -0.03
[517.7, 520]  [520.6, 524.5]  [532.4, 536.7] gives -0.28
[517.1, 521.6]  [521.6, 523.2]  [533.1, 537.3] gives -0.08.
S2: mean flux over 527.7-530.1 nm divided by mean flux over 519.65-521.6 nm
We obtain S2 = 1.09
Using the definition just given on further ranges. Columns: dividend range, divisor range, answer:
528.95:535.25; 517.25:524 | 1.10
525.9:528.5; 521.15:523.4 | 0.97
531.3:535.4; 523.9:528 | 1.08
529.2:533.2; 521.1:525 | 1.03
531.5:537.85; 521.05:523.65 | 1.06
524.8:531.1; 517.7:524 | 1.03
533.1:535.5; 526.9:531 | 1.01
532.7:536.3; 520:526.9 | 1.05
